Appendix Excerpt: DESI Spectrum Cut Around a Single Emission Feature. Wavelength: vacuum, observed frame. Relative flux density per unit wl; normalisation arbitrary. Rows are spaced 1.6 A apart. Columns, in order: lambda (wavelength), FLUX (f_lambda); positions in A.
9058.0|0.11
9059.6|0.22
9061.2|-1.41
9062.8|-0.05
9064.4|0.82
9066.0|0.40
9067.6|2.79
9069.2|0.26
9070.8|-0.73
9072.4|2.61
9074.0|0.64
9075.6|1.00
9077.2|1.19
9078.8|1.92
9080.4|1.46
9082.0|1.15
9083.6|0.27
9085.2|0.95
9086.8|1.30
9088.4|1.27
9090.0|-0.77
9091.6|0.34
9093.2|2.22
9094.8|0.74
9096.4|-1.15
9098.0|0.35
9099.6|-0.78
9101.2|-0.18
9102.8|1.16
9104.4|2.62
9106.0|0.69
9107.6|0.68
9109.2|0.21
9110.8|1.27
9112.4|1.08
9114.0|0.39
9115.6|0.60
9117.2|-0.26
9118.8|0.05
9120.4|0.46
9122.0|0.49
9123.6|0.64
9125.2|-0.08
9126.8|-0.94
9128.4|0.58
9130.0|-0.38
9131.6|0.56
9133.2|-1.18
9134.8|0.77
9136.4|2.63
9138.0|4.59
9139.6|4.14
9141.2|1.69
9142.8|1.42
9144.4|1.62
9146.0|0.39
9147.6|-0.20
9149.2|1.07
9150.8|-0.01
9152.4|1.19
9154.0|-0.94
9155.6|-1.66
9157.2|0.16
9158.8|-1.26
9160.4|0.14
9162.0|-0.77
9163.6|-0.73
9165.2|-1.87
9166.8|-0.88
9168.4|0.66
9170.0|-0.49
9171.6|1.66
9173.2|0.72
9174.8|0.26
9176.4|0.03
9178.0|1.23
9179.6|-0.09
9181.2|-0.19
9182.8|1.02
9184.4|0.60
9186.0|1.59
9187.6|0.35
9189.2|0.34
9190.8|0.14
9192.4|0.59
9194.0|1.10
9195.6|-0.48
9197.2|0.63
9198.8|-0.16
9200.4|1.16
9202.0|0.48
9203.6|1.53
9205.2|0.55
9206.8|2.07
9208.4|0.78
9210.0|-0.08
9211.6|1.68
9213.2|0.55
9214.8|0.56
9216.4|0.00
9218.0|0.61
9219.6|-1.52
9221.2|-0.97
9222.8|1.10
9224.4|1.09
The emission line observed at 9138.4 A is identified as H-gamma 4340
